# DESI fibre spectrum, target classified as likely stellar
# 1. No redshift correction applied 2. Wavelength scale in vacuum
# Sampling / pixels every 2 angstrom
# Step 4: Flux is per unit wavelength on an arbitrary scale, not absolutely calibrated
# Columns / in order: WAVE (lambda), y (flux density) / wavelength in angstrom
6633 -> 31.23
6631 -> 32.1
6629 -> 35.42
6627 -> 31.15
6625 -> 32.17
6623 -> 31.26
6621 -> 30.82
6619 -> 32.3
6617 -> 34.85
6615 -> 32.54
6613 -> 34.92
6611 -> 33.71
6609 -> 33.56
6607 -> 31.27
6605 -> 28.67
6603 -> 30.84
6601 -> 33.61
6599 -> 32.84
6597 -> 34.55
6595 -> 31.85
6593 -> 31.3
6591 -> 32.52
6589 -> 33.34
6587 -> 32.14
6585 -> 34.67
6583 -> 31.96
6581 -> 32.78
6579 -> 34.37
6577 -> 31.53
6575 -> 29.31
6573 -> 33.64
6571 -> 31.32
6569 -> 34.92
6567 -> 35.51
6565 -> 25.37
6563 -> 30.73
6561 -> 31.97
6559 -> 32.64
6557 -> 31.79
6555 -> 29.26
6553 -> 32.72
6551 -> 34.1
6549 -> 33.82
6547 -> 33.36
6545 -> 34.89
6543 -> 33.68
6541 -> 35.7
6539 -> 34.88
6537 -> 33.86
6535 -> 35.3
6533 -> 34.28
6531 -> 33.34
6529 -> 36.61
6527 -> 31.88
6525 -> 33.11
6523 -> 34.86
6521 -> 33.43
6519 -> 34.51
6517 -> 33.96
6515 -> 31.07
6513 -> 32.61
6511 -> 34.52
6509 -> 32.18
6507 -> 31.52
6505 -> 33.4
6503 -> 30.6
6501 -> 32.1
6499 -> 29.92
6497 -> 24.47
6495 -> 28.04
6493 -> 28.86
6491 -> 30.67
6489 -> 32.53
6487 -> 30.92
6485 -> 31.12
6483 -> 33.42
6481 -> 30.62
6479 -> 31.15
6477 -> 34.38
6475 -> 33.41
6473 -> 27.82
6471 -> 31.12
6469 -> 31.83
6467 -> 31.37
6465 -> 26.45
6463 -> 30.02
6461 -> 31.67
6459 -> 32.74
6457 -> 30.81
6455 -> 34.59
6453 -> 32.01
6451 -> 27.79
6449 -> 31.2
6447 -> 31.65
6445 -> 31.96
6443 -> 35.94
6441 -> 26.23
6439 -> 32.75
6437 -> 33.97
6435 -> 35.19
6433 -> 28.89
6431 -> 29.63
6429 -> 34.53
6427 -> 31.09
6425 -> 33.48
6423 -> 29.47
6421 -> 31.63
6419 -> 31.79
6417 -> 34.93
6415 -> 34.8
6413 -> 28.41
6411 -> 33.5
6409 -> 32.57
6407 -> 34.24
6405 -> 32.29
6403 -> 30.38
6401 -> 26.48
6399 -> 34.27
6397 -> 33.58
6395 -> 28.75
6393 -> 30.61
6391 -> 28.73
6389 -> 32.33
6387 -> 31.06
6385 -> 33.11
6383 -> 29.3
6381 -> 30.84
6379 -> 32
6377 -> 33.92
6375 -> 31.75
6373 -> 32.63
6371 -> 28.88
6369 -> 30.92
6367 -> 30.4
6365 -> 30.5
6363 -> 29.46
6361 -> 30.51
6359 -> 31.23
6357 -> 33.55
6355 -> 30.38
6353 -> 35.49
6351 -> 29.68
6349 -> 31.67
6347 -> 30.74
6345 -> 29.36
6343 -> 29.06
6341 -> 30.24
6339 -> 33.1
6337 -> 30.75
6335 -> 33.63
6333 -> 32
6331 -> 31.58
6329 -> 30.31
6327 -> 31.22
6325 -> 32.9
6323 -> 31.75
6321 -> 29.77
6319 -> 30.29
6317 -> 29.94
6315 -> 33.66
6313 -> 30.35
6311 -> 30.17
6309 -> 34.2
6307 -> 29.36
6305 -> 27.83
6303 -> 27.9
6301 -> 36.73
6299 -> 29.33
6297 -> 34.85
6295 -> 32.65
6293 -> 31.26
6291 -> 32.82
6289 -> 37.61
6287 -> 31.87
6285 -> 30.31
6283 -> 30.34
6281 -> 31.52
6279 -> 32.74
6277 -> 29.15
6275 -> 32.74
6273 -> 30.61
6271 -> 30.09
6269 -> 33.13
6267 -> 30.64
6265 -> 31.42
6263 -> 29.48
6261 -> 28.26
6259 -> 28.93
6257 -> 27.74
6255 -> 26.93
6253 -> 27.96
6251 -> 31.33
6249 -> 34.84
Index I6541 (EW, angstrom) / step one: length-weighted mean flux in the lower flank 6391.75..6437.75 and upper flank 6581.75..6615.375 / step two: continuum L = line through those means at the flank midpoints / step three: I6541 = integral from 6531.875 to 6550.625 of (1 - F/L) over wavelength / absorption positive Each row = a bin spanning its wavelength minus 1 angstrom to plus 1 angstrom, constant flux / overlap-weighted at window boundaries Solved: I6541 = -1.2 angstrom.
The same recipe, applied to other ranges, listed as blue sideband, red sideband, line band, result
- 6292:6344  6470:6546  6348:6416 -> 0.6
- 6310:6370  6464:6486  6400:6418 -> -0.5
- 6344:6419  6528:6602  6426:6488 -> 1.1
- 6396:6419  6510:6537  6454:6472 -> 1.0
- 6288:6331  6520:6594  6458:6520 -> 2.6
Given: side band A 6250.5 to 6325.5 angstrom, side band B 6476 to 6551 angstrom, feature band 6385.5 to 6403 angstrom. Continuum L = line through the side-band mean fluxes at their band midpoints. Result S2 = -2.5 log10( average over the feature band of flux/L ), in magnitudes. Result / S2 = 0.03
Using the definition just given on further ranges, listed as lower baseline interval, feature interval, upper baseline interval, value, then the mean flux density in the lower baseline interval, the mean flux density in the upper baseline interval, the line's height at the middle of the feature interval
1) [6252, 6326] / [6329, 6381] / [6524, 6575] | 0.01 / 31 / 33.1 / 31.5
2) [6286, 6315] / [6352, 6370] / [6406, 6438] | 0.03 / 32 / 32.4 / 32.2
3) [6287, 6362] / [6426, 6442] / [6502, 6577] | 0.03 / 31.6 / 33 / 32.3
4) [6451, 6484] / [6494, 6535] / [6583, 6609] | -0.02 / 31.4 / 32.3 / 31.7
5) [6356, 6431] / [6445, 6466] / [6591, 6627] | 0.03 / 31.5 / 32.4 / 31.8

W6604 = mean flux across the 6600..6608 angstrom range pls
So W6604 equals 31.1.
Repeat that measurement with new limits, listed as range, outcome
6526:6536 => 34.3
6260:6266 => 29.7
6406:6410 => 33.4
